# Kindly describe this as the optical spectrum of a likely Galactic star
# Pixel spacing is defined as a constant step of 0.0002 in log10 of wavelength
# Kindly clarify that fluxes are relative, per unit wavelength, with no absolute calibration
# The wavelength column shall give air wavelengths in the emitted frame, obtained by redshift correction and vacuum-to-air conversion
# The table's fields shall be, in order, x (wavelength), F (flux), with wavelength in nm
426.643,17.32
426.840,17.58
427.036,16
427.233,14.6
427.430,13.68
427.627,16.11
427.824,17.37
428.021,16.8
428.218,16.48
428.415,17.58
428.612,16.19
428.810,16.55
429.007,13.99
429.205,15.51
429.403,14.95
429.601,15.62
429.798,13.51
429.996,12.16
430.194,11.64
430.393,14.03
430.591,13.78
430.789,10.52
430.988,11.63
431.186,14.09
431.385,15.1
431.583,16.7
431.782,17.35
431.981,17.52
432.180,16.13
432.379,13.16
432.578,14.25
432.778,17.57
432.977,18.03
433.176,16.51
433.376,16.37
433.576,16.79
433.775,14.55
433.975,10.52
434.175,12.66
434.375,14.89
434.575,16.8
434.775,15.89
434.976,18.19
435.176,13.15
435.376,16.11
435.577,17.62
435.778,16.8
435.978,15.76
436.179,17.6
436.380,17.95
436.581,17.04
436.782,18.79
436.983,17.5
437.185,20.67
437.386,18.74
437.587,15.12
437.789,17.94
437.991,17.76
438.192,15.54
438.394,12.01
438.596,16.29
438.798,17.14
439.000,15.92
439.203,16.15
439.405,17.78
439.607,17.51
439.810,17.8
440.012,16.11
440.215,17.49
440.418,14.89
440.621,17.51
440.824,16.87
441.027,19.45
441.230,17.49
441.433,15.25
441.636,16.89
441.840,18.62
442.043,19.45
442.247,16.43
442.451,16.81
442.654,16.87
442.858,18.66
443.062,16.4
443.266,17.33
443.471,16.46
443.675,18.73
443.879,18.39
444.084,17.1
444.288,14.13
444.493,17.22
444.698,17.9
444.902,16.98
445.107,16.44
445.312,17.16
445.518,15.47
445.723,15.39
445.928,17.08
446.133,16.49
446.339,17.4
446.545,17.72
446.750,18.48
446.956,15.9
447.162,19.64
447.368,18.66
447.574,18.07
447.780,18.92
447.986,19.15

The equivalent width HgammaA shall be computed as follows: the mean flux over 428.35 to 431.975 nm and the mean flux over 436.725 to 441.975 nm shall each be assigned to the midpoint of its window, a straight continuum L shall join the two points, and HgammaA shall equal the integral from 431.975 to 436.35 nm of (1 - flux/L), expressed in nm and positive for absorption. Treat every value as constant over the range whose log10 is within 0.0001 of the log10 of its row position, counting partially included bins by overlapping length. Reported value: -0.04 nm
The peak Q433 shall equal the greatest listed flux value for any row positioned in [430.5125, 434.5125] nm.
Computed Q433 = 18.03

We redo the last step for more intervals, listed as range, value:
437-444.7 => 20.67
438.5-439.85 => 17.8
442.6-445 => 18.73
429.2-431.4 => 15.62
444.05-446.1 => 17.9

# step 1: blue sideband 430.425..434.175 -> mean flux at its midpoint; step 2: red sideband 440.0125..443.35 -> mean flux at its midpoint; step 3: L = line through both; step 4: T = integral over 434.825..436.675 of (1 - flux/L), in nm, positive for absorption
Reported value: -0.10 nm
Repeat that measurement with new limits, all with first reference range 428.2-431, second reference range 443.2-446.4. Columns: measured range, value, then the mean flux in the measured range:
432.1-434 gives -0.09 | 15.6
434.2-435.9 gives -0.09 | 16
